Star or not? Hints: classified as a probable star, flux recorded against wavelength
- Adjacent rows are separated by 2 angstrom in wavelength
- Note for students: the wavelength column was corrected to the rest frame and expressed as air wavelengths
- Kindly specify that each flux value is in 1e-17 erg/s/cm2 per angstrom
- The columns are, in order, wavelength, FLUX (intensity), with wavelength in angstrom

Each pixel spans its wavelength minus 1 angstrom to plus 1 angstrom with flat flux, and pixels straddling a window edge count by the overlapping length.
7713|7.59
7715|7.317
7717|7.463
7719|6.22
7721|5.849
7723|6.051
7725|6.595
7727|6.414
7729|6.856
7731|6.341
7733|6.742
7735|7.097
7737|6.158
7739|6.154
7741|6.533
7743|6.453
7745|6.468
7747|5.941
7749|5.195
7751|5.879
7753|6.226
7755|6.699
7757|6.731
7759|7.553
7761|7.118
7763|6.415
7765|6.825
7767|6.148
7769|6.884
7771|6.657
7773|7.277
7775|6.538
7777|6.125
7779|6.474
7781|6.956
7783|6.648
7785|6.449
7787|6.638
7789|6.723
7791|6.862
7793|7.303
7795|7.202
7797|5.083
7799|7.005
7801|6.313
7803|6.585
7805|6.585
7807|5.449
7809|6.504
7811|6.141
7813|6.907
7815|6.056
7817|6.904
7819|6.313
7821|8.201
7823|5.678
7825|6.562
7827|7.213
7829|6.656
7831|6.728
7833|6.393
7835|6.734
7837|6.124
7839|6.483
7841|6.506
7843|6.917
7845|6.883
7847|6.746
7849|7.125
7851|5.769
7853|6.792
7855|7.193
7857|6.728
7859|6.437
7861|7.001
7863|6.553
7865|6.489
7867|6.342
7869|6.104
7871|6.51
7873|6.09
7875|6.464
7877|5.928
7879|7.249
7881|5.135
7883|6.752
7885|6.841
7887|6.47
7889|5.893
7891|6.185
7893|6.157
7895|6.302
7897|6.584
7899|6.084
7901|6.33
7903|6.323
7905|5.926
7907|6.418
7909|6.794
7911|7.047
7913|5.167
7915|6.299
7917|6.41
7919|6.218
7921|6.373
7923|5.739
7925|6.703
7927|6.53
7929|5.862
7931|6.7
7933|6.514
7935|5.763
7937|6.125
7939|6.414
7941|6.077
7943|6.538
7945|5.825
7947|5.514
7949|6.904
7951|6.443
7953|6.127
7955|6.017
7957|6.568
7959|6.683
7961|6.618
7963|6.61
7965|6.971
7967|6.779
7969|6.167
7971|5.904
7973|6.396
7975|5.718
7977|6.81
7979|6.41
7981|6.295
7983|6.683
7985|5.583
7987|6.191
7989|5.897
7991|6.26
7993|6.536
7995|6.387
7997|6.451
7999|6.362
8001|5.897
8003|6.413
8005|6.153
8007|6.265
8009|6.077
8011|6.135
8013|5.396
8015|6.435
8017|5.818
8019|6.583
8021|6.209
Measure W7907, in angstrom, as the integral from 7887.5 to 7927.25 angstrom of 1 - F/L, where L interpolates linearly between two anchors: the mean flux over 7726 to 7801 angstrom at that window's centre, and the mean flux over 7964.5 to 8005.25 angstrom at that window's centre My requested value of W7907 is 0.7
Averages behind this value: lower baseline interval 6.56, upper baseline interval 6.29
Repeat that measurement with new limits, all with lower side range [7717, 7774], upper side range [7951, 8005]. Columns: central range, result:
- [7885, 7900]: 0.3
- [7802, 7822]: -0.4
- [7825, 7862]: -1.5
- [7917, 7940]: 0.3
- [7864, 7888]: 0.2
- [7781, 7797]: -0.6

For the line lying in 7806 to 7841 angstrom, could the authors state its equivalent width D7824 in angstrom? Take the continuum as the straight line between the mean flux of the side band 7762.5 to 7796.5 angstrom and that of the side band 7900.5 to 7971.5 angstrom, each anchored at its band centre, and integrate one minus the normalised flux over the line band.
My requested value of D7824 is 0.3 angstrom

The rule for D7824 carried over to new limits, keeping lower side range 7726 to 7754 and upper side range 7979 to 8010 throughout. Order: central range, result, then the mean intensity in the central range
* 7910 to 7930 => 0.1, 6.23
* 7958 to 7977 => -0.6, 6.45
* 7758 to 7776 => -1.5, 6.82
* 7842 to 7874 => -1.7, 6.6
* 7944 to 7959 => 0.0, 6.23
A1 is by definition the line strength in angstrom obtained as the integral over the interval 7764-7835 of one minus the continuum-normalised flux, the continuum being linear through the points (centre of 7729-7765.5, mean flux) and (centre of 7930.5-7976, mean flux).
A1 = -1.8 angstrom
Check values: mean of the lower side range 6.48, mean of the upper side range 6.32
